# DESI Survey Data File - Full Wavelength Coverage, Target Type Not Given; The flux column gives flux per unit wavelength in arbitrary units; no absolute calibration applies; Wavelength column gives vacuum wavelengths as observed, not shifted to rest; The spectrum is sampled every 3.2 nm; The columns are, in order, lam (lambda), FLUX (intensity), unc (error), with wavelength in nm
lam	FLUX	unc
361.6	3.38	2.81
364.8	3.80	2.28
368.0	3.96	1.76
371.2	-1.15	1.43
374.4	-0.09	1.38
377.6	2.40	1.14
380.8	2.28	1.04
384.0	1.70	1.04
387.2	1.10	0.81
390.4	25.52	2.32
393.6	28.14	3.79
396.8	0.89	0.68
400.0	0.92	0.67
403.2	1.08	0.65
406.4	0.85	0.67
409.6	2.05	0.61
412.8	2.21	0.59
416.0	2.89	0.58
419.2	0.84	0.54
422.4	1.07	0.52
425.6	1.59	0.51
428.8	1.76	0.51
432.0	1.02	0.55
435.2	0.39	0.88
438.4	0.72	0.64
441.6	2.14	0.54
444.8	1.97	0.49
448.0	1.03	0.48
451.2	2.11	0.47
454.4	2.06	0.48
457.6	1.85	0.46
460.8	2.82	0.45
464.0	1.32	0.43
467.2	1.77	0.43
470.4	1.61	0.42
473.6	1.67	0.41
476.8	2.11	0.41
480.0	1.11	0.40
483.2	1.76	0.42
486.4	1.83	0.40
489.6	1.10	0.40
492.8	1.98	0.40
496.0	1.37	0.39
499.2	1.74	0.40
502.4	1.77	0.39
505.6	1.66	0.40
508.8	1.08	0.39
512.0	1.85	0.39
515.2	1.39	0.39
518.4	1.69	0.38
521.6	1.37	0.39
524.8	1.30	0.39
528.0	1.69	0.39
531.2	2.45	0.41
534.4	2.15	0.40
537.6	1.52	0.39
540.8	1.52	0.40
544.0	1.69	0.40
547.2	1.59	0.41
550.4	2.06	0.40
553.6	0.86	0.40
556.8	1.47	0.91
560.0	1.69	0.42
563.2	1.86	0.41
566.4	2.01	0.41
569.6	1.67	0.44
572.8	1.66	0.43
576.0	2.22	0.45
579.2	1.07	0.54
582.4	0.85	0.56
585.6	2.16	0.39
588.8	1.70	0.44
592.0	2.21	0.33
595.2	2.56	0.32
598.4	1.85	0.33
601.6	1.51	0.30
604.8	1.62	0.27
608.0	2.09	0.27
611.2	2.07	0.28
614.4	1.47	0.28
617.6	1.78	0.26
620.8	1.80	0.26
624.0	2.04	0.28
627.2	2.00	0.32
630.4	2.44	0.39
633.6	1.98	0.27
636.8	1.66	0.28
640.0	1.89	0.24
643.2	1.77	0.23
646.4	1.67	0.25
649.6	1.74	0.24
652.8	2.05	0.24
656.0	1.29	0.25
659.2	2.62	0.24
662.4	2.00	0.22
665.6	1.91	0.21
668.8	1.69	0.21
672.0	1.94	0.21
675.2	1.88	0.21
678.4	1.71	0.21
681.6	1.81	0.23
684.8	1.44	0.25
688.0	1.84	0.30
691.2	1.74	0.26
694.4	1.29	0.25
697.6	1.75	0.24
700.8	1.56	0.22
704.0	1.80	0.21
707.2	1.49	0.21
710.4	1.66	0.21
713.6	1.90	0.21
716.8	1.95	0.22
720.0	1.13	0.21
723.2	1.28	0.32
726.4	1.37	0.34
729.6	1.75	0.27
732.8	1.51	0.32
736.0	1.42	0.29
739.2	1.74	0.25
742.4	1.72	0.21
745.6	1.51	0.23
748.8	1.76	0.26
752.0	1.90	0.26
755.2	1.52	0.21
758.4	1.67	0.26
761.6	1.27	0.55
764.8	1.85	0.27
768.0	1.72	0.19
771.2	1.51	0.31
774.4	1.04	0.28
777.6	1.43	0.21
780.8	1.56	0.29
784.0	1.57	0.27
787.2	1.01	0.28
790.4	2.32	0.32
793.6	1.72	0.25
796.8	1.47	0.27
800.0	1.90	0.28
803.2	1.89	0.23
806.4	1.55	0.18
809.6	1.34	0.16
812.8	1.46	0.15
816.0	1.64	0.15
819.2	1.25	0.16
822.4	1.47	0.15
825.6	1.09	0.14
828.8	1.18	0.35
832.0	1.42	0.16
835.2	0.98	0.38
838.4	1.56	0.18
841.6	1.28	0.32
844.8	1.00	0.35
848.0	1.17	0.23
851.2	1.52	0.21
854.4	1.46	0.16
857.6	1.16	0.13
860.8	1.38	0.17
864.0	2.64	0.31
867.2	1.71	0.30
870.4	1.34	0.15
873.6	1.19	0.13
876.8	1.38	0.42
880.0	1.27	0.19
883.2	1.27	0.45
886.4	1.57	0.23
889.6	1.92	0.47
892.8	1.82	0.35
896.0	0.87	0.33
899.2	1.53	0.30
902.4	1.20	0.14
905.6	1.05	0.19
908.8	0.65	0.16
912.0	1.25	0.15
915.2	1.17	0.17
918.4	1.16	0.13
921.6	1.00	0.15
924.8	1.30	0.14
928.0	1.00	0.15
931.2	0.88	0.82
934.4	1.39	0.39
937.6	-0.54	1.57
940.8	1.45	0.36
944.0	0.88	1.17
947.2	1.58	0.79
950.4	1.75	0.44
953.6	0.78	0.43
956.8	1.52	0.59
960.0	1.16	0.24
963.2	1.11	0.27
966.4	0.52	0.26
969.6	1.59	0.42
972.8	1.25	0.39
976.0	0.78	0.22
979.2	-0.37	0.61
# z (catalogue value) 0.32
